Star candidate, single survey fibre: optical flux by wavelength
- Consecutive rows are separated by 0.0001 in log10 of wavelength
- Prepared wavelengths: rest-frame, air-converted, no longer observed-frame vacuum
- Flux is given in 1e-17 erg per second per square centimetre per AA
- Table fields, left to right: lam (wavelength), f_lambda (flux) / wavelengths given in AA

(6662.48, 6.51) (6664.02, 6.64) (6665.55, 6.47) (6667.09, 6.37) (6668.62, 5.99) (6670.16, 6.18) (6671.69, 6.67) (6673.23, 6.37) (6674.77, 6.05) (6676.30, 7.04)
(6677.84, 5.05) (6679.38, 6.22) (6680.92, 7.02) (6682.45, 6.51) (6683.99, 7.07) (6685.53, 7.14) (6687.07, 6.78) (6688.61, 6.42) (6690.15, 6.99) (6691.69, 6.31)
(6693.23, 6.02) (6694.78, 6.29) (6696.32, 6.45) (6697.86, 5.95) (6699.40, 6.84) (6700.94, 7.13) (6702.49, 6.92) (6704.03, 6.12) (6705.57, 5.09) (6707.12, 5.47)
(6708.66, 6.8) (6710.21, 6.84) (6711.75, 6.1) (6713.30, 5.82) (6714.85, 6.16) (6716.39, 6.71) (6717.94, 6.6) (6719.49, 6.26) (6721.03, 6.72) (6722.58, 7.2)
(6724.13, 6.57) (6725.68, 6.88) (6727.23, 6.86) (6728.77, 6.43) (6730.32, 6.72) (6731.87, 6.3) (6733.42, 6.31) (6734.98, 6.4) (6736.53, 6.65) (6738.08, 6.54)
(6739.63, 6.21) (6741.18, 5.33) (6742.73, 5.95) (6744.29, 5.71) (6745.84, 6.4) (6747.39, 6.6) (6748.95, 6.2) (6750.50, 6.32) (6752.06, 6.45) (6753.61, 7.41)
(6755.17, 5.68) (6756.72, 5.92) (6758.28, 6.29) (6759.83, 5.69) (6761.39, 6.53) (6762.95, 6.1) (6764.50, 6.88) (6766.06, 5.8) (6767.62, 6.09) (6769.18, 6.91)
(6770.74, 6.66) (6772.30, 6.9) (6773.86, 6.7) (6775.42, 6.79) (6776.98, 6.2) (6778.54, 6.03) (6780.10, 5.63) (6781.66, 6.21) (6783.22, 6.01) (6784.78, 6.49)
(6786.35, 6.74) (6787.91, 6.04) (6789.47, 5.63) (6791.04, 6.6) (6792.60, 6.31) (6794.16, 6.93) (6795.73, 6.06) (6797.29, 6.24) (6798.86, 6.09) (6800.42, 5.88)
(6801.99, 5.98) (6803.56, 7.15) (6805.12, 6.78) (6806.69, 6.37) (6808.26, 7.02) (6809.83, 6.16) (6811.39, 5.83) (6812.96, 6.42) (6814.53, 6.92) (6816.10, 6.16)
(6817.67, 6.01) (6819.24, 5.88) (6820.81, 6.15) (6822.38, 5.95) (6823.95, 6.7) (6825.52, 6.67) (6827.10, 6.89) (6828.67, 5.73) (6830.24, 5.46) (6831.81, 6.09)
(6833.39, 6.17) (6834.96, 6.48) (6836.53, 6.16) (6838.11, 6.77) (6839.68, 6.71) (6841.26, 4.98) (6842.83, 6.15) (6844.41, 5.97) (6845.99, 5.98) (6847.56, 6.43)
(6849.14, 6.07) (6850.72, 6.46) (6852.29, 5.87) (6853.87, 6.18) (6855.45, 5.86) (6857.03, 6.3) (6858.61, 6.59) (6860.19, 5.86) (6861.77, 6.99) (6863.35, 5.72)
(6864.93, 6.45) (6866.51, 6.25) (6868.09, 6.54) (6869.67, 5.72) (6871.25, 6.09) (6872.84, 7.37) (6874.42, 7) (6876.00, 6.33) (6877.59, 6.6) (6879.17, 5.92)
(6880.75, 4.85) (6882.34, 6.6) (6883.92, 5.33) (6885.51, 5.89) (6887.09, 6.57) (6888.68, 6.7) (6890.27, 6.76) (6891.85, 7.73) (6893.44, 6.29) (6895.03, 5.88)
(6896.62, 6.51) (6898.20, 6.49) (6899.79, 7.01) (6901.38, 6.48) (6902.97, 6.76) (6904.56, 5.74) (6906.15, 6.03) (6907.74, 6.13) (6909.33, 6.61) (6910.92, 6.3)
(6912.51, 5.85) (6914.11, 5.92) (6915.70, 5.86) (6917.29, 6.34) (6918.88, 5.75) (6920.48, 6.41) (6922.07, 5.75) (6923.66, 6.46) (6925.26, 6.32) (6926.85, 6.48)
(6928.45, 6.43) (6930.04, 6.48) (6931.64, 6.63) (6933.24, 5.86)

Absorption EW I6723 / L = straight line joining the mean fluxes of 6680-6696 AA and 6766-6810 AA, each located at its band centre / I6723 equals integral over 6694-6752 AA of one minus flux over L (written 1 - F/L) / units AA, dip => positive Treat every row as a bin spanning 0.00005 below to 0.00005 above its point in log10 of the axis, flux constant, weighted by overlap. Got 1.5 AA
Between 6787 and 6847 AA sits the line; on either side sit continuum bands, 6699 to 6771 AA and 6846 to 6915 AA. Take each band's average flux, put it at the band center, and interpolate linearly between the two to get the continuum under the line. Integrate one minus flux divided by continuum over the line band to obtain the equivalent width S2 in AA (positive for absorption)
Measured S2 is 0.7 AA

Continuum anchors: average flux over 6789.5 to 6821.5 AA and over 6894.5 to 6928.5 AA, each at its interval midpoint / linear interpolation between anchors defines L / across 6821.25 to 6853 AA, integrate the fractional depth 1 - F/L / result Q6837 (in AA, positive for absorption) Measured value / 0.61 AA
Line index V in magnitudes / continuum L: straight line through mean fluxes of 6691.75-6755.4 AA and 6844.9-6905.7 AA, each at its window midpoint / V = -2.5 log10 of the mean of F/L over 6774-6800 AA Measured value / 0.02 mag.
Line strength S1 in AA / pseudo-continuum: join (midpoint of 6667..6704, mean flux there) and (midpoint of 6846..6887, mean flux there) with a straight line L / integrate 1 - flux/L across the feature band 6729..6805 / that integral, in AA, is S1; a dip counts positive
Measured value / 0.6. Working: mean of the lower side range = 6.49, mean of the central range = 6.31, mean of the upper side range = 6.21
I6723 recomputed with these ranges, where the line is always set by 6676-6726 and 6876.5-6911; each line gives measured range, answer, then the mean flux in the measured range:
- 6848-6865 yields 0.4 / 6.21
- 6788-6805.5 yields 0.2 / 6.31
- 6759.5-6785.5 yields 0.3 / 6.34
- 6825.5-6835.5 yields 0.3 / 6.17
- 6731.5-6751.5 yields 0.6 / 6.22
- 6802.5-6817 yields -0.3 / 6.52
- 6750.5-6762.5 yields 0.3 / 6.28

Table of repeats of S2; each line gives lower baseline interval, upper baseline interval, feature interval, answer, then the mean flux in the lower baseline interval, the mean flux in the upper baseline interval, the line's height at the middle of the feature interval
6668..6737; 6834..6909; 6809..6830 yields 0.31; 6.45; 6.29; 6.34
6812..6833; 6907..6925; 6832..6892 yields -0.69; 6.23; 6.13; 6.19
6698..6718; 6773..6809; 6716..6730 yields -0.79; 6.33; 6.34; 6.33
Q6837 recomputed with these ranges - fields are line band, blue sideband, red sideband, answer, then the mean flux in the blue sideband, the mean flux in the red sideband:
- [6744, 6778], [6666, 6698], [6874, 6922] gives -0.03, 6.43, 6.27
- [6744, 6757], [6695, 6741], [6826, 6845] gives 0.04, 6.43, 6.14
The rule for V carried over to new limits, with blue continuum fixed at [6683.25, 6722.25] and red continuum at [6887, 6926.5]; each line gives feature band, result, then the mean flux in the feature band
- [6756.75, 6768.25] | 0.04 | 6.18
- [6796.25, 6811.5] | 0.00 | 6.37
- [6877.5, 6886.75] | 0.09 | 5.85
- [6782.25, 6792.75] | 0.03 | 6.26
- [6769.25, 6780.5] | -0.01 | 6.47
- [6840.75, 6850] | 0.07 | 5.96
